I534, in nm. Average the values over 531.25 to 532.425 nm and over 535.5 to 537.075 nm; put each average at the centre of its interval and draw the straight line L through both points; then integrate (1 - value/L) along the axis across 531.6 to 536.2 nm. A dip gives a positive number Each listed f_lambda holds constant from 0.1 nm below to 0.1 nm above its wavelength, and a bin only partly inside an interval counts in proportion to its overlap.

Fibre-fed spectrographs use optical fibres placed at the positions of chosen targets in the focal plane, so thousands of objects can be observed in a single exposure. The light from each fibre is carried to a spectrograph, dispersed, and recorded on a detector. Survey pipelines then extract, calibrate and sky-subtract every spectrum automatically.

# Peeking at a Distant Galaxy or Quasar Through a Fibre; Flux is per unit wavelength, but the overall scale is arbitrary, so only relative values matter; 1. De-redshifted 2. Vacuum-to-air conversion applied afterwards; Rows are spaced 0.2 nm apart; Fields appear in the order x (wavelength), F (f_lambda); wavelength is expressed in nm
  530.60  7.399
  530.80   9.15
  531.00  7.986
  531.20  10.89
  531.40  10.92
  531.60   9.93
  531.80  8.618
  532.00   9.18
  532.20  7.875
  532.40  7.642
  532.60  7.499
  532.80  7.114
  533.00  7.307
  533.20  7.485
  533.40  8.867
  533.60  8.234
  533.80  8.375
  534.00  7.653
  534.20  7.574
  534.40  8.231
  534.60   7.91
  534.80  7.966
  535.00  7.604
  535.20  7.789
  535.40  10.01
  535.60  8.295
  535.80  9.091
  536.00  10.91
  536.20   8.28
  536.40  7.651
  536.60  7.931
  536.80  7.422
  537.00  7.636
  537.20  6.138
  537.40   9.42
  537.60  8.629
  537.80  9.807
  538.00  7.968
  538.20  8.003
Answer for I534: 0.28 nm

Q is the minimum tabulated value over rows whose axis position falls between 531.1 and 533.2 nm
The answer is 7.114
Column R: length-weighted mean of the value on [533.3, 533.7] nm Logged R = 8.55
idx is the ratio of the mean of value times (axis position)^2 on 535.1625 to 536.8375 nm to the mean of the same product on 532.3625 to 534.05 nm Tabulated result 1.1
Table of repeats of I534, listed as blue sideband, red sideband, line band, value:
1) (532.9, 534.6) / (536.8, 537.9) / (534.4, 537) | -0.08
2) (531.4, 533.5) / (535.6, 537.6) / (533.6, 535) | 0.06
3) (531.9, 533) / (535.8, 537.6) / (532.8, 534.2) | 0.00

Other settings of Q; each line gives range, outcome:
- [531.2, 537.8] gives 6.138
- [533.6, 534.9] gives 7.574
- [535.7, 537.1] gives 7.422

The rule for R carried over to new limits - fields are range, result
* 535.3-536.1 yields 9.58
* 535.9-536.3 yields 9.6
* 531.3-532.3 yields 9.3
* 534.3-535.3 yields 7.9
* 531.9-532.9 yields 7.86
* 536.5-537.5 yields 7.71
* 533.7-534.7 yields 7.95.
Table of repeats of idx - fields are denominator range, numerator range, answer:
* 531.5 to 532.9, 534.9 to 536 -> 1.07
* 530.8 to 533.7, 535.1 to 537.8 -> 1.00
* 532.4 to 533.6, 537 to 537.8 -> 1.09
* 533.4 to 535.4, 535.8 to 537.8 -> 1.04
